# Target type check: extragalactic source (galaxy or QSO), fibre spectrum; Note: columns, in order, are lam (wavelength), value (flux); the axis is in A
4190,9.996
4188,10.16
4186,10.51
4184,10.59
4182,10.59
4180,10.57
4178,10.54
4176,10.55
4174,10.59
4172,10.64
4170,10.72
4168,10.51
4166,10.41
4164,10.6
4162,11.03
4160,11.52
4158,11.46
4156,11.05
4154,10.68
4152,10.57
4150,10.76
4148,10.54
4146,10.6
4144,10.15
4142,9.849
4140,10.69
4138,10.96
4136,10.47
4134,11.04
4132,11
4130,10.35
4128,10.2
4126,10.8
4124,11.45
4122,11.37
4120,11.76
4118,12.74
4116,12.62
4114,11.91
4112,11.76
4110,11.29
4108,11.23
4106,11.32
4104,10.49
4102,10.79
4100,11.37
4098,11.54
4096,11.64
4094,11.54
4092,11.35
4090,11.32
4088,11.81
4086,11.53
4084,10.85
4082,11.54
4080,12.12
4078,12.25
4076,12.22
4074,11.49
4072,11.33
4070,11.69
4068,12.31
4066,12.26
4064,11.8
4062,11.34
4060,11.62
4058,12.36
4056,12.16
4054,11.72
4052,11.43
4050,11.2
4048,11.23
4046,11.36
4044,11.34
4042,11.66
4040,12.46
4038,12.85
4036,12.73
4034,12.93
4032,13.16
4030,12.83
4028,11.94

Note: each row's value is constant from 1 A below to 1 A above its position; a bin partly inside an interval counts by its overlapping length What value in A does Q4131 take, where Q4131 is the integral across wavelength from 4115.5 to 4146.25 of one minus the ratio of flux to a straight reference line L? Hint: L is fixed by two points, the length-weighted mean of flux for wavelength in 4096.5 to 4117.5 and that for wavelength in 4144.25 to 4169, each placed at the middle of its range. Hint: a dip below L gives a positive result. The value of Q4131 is 0.4 A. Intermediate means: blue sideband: 11.5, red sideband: 10.8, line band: 11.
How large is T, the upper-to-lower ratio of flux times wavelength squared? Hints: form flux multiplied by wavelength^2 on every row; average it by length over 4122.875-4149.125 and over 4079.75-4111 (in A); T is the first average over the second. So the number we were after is 0.96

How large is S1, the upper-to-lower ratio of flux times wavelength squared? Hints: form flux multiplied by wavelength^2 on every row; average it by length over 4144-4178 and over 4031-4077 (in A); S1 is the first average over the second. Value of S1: 0.95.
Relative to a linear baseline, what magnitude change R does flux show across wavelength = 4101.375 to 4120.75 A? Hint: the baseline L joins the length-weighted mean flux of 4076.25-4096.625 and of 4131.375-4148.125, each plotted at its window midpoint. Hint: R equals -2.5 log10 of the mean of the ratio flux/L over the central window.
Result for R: -0.045 mag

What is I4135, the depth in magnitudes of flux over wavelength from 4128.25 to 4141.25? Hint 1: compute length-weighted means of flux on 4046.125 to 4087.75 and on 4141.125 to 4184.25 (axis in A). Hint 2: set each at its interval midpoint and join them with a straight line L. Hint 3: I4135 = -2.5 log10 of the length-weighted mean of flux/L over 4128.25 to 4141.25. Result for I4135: 0.03 mag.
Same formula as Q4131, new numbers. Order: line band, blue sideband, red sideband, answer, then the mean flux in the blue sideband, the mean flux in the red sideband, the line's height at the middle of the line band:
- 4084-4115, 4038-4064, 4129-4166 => -0.44 A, 11.7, 10.7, 11.2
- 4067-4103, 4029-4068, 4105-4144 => 0.08 A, 12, 11.2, 11.6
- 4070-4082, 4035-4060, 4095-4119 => -0.12 A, 11.9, 11.6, 11.7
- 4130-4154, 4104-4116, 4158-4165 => 1.42 A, 11.5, 11.1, 11.3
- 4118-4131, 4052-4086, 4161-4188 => 0.05 A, 11.8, 10.6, 11.2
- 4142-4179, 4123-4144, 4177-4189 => -0.45 A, 10.7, 10.5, 10.6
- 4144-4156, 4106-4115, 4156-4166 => 0.58 A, 11.5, 11.1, 11.2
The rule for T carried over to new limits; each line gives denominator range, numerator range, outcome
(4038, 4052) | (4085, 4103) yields 1.01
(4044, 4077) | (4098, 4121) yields 1.01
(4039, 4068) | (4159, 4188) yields 0.96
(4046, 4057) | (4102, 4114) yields 1.00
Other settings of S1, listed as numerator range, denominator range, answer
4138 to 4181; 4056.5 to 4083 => 0.94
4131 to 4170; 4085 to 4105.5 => 0.97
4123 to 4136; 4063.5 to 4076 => 0.94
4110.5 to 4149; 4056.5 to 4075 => 0.97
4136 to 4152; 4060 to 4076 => 0.93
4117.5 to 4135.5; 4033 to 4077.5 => 0.97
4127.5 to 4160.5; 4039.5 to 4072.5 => 0.95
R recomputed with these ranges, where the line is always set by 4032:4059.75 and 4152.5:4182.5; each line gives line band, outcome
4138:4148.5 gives 0.06 mag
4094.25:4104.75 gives 0.02 mag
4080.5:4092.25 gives 0.01 mag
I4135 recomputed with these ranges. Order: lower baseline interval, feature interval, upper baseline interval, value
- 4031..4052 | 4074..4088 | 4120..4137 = -0.02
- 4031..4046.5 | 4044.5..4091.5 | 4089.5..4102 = 0.02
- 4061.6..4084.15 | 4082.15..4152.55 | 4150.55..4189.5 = 0.02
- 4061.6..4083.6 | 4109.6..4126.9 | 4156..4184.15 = -0.04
